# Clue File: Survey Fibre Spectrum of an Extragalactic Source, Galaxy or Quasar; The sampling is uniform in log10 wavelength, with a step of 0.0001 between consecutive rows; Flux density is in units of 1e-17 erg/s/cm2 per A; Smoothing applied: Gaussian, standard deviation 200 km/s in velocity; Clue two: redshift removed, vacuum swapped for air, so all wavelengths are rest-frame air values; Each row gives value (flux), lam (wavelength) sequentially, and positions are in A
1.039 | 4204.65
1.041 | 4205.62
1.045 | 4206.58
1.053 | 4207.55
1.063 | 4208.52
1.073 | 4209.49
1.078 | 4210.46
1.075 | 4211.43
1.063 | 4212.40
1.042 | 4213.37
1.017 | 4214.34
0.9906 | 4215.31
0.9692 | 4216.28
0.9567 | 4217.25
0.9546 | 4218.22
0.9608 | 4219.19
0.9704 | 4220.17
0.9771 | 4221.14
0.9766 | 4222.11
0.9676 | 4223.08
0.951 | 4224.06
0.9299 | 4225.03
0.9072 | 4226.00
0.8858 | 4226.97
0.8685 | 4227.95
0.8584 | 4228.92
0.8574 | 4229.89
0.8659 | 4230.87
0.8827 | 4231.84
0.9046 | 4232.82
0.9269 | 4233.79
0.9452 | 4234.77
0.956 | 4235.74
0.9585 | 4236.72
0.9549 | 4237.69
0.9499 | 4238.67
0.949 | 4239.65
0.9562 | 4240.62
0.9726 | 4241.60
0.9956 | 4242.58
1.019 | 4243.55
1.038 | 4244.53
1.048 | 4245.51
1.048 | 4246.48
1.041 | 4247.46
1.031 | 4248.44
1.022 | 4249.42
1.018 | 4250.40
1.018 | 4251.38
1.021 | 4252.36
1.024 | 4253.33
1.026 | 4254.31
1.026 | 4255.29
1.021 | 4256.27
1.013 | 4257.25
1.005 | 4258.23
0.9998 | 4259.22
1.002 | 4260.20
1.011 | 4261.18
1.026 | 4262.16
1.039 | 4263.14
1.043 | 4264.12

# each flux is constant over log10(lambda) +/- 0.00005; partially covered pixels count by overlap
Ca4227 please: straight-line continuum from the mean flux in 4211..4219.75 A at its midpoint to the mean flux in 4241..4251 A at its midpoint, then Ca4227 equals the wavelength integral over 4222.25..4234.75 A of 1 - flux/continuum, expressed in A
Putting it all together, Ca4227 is 1.3 A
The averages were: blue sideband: 1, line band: 0.904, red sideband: 1.02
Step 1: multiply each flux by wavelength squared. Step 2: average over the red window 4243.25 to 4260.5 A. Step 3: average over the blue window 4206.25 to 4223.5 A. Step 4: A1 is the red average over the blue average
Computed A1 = 1.03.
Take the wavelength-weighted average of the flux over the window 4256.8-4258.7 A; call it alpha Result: 1.01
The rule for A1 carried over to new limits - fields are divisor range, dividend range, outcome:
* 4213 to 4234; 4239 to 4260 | 1.09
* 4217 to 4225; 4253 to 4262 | 1.07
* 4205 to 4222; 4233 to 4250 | 0.98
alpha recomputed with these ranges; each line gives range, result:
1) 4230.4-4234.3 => 0.895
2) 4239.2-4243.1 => 0.971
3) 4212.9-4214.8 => 1.03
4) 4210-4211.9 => 1.08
